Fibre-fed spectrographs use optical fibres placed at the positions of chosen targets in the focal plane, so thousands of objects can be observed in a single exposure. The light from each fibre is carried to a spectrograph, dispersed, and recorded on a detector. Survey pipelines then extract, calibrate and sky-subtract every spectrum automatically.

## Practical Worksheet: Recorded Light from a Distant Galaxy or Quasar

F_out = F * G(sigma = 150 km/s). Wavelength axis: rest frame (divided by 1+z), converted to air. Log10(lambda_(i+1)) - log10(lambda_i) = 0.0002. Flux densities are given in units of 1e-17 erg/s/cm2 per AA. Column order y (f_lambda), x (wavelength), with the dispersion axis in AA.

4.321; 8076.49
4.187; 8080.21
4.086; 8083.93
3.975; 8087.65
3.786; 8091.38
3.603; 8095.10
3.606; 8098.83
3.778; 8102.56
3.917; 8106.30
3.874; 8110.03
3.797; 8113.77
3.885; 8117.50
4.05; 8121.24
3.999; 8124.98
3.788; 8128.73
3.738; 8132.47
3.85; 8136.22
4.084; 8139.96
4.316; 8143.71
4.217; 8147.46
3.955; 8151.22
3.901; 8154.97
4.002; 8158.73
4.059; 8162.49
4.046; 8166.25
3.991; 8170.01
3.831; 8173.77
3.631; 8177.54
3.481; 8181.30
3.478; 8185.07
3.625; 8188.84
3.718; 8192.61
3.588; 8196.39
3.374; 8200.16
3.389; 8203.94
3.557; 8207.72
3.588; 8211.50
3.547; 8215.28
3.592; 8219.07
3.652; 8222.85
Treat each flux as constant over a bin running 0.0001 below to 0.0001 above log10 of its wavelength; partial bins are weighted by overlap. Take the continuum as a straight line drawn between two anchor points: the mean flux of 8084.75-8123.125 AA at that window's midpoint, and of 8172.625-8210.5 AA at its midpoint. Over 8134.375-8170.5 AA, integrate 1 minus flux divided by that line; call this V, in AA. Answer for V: -3.5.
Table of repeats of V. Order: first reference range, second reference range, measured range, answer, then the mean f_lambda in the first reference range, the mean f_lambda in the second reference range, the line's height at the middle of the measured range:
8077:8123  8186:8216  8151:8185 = -1.8 AA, 3.89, 3.55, 3.66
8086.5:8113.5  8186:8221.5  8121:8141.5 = -1.0 AA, 3.79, 3.55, 3.72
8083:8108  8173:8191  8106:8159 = -3.4 AA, 3.81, 3.6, 3.72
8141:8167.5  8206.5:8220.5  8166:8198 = 1.2 AA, 4.07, 3.57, 3.84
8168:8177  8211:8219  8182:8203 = 1.0 AA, 3.87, 3.57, 3.73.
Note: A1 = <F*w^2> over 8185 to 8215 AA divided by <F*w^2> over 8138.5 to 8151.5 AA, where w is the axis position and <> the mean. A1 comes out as 0.86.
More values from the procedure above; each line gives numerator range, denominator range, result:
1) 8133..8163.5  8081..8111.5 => 1.06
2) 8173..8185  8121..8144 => 0.92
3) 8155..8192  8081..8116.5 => 1.01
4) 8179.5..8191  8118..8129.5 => 0.91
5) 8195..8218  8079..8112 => 0.93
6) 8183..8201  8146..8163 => 0.90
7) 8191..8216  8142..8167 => 0.88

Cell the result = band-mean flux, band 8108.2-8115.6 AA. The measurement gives 3.83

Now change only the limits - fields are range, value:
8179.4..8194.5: 3.58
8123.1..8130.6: 3.89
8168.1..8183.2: 3.74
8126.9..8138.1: 3.8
